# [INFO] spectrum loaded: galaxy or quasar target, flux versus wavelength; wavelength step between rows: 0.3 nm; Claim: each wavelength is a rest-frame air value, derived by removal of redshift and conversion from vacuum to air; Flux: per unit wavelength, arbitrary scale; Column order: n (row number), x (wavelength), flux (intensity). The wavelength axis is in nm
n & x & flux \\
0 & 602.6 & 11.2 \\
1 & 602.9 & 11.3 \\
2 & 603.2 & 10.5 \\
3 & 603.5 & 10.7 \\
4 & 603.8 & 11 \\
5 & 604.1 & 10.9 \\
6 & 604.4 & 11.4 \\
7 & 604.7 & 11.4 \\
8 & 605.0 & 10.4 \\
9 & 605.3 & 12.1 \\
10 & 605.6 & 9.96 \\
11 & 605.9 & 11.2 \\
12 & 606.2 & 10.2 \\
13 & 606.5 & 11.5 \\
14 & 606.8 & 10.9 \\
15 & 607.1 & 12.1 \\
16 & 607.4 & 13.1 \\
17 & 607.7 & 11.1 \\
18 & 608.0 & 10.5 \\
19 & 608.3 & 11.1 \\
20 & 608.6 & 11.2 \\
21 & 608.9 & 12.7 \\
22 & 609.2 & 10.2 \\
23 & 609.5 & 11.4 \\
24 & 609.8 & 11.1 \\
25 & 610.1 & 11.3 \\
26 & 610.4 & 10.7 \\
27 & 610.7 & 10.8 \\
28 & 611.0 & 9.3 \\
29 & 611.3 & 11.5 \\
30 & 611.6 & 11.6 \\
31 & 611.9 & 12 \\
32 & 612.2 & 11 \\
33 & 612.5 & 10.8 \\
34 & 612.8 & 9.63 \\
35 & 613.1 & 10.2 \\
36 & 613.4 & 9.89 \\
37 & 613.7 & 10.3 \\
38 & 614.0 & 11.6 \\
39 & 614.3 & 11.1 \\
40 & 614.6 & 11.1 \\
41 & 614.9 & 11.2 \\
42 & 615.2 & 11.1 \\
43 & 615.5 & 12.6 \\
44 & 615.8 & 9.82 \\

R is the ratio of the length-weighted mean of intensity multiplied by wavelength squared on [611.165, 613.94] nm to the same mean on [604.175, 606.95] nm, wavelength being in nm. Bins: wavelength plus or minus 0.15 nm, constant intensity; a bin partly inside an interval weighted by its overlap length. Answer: 1.00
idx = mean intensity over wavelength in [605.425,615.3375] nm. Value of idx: 11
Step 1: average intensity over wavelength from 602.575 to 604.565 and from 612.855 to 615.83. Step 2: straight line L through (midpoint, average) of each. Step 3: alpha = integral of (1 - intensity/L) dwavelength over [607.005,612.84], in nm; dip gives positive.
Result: -0.13 nm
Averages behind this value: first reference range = 11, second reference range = 10.9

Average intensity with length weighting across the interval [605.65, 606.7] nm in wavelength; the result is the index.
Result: 10.9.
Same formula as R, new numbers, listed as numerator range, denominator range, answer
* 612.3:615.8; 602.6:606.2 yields 1.02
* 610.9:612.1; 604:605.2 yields 1.03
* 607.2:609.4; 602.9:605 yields 1.06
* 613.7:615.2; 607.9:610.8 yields 1.02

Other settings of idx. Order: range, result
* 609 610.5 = 11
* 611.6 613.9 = 10.6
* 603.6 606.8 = 11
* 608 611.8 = 11.1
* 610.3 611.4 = 10.5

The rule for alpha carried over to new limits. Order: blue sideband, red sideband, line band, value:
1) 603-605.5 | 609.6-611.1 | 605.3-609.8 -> -0.16 nm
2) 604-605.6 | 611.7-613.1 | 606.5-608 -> -0.08 nm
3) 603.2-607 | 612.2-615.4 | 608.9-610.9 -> -0.03 nm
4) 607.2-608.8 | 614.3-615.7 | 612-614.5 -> 0.18 nm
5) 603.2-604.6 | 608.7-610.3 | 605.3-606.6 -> 0.03 nm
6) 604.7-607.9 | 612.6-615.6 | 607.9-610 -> -0.01 nm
